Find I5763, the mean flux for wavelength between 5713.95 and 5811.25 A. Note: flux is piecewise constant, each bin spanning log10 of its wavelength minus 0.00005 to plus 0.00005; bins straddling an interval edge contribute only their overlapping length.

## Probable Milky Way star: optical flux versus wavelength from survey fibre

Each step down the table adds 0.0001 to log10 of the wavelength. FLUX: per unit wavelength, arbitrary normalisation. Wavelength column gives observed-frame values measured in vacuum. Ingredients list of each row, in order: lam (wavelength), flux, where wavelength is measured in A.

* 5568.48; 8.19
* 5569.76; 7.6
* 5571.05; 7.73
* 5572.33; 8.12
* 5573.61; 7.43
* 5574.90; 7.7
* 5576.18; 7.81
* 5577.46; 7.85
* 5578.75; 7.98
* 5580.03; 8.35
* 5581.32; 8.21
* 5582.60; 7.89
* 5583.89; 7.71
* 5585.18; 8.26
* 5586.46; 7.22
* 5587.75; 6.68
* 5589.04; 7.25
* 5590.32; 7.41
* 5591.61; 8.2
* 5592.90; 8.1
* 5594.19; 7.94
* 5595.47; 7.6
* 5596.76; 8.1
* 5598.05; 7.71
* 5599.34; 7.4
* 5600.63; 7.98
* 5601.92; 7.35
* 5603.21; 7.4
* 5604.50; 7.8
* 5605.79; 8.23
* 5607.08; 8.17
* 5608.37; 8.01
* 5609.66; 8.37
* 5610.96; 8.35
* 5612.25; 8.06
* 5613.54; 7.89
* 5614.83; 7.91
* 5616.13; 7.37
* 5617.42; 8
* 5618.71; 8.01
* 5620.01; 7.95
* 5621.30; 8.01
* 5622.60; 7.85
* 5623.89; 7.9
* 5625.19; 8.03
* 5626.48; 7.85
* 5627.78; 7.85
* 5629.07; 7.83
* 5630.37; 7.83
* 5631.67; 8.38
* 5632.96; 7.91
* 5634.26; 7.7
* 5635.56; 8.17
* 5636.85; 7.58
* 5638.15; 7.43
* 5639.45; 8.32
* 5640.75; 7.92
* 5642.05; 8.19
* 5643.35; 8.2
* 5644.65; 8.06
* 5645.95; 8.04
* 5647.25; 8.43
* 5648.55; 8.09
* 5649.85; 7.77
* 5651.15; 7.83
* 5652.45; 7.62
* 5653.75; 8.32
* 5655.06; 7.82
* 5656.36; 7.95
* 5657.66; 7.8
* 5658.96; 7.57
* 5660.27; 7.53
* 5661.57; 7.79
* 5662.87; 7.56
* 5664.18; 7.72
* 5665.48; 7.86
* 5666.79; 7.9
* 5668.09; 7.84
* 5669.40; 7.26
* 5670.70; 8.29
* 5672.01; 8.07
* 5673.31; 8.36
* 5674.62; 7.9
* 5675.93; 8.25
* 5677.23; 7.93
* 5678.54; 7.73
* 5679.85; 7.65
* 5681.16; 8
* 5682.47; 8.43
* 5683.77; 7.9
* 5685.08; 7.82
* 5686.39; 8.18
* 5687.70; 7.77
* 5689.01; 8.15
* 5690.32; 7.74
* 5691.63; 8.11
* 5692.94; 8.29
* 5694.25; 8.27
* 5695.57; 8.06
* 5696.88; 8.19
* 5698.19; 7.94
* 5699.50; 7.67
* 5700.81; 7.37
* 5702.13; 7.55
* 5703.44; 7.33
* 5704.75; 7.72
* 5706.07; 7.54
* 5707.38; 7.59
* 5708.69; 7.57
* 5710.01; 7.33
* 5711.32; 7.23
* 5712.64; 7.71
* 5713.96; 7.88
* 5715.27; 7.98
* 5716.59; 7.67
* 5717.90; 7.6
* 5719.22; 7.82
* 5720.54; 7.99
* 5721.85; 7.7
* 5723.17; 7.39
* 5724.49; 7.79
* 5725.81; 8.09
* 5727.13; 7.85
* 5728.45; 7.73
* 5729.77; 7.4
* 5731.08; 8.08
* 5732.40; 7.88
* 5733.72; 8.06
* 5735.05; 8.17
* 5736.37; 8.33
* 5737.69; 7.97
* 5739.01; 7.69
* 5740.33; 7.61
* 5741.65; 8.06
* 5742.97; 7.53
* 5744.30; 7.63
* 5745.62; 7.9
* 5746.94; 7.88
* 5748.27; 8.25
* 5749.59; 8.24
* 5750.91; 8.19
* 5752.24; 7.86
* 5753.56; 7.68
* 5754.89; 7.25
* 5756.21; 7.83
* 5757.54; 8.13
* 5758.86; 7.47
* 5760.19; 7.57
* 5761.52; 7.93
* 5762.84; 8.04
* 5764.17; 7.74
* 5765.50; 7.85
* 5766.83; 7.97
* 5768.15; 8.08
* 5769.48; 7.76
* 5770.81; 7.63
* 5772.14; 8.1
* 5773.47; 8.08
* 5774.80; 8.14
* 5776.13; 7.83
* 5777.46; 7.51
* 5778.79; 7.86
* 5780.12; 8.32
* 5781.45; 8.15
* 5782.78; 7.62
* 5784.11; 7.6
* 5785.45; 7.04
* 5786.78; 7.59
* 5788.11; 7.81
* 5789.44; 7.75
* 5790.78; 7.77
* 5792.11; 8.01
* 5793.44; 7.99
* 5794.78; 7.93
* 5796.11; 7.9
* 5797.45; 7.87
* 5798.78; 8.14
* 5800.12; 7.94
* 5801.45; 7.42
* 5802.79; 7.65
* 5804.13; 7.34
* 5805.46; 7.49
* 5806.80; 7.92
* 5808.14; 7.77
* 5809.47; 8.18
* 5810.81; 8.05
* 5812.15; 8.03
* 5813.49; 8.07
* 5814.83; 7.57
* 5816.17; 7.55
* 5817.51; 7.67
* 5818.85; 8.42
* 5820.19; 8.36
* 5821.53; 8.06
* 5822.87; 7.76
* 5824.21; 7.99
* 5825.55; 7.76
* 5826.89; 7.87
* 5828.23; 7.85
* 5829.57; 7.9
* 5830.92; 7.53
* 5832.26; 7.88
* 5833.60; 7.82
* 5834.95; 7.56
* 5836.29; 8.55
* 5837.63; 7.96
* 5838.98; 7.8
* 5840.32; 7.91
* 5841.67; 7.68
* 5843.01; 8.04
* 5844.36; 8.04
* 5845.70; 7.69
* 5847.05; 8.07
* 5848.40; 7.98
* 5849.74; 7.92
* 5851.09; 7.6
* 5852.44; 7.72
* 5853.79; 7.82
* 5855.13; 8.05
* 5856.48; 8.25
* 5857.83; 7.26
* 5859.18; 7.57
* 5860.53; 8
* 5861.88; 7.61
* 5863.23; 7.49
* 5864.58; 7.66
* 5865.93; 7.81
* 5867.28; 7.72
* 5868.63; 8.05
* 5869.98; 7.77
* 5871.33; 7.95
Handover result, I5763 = 7.84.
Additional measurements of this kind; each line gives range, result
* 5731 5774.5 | 7.89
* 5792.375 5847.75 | 7.88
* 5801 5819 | 7.78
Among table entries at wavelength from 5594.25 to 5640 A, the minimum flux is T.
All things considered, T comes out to 7.35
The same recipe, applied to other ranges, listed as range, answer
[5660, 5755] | 7.23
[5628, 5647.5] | 7.43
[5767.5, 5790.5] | 7.04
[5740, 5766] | 7.25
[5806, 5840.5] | 7.53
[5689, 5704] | 7.33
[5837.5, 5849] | 7.68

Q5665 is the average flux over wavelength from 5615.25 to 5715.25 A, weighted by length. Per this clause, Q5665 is 7.88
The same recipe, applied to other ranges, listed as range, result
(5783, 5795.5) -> 7.72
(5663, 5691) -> 7.93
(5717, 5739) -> 7.86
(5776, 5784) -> 7.87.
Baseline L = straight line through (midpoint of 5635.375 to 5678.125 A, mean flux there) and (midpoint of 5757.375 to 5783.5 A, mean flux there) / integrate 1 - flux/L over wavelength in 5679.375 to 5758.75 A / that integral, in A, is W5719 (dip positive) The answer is 0.7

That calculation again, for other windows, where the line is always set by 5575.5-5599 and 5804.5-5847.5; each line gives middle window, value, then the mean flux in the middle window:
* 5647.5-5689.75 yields -0.41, 7.9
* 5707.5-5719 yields 0.32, 7.63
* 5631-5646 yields -0.34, 7.99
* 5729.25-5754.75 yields -0.15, 7.91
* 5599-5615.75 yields -0.26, 7.92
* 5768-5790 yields 0.18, 7.81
